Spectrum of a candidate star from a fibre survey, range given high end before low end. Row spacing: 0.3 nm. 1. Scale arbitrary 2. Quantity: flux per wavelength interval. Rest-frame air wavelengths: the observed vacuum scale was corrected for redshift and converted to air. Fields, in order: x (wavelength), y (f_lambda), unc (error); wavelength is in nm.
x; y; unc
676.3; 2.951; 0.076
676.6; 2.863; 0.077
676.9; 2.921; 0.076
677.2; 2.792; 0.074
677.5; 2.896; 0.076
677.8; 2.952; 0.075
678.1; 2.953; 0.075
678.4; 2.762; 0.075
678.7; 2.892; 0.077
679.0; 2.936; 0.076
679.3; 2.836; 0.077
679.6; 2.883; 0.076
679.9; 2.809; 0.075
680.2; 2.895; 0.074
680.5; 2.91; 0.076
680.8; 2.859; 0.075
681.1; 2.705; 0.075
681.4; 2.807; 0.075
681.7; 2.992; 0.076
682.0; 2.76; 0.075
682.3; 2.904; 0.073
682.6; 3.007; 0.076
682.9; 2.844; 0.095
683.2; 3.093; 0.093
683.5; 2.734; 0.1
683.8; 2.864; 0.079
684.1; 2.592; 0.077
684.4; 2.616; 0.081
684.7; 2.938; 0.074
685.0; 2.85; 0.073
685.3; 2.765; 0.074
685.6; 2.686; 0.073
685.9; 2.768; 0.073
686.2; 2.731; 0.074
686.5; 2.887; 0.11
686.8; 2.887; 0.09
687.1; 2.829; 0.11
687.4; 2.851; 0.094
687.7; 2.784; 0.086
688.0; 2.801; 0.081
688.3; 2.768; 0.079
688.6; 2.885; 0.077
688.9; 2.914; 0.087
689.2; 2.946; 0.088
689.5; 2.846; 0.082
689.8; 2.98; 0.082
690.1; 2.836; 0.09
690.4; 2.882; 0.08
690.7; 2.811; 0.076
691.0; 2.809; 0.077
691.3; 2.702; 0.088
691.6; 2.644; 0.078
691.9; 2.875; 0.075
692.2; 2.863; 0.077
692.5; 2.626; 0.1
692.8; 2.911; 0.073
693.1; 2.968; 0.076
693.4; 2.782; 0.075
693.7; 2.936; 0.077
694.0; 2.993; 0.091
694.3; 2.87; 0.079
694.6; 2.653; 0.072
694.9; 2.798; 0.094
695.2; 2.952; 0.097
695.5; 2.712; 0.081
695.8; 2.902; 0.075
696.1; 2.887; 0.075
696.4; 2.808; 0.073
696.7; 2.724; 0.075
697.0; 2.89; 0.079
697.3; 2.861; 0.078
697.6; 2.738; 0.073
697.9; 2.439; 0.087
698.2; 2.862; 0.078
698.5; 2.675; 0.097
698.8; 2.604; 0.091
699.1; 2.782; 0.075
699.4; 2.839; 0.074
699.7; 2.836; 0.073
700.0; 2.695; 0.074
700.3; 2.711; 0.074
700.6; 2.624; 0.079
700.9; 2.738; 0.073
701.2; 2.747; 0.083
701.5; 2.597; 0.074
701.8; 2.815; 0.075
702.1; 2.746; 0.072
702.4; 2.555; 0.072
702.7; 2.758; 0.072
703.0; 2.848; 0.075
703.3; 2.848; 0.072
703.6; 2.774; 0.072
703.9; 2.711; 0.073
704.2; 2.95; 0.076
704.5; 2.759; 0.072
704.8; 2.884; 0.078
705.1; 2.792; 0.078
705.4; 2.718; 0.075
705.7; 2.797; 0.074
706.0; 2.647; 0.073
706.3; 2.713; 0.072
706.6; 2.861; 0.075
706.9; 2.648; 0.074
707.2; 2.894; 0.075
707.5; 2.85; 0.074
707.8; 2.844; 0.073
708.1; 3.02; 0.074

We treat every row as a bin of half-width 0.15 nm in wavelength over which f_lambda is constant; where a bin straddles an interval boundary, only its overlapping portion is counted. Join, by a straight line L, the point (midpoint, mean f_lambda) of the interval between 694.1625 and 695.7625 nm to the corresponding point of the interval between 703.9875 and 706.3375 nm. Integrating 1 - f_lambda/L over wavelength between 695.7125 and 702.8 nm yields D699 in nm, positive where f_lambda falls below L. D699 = 0.137 nm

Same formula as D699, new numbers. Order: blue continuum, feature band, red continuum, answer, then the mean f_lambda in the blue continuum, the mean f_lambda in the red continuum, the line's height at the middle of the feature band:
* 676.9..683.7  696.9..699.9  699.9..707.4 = 0.03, 2.87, 2.75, 2.78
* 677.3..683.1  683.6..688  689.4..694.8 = 0.10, 2.87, 2.83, 2.85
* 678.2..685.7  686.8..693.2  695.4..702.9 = -0.09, 2.84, 2.74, 2.79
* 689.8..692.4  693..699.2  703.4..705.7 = 0.01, 2.81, 2.8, 2.81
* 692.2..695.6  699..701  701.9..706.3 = 0.04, 2.84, 2.77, 2.8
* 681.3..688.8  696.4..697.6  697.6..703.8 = -0.03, 2.83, 2.72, 2.75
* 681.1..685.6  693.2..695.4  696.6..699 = -0.08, 2.83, 2.73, 2.75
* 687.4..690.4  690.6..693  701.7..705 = 0.05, 2.86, 2.79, 2.85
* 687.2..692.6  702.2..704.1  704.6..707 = 0.01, 2.83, 2.76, 2.77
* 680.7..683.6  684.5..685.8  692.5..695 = 0.03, 2.87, 2.85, 2.87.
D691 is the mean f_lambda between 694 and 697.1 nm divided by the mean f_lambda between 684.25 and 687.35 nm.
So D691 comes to 1.01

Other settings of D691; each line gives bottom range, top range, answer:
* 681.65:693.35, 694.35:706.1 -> 0.98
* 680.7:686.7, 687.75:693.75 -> 1.01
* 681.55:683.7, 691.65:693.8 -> 0.98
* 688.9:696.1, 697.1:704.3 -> 0.96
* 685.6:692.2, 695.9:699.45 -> 0.98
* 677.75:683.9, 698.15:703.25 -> 0.95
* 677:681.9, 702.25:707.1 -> 0.97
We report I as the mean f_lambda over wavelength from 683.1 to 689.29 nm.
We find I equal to 2.82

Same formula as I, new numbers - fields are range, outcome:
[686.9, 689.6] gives 2.85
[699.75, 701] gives 2.7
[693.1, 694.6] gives 2.88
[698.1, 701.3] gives 2.74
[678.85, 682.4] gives 2.86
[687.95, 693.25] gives 2.84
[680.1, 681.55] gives 2.83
